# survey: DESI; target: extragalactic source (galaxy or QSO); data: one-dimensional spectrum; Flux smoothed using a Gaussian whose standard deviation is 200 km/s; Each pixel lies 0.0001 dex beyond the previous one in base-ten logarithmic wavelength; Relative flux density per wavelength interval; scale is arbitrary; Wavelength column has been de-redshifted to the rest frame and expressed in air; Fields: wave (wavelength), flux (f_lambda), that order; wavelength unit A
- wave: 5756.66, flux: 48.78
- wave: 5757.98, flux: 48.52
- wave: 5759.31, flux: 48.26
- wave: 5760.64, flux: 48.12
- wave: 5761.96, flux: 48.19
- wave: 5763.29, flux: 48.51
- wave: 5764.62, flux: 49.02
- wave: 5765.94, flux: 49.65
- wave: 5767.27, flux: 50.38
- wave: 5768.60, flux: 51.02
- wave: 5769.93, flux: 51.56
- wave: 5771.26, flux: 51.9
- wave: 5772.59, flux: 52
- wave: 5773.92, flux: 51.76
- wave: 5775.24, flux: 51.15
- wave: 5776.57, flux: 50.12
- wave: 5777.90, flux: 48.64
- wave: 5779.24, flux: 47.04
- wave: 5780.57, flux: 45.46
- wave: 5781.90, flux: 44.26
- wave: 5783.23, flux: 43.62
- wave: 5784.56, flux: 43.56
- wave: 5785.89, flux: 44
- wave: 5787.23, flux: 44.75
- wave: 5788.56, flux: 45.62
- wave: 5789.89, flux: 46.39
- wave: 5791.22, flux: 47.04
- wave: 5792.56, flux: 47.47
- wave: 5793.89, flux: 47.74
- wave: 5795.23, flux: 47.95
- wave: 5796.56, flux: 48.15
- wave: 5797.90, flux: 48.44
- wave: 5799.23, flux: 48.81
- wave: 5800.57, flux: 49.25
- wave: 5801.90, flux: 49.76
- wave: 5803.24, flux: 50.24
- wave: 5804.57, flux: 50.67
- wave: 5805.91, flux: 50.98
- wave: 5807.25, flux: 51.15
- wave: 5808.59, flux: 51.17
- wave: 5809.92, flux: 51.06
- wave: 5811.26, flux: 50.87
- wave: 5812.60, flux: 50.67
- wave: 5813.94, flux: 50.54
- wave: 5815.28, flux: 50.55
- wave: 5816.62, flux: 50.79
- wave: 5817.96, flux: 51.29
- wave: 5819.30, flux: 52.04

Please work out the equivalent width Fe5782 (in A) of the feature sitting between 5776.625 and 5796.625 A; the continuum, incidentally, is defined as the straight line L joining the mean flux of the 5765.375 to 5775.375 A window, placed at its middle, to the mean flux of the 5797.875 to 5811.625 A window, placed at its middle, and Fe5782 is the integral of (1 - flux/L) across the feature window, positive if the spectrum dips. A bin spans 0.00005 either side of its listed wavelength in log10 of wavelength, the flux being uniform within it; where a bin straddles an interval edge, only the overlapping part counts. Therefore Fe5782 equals 1.8 A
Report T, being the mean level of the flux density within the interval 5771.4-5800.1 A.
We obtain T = 47.4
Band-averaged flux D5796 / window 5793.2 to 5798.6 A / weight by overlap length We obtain 48.1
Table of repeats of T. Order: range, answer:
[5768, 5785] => 48.7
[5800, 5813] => 50.6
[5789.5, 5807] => 48.8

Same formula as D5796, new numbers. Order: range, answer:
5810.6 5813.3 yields 50.7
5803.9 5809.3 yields 51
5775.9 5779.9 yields 48.5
